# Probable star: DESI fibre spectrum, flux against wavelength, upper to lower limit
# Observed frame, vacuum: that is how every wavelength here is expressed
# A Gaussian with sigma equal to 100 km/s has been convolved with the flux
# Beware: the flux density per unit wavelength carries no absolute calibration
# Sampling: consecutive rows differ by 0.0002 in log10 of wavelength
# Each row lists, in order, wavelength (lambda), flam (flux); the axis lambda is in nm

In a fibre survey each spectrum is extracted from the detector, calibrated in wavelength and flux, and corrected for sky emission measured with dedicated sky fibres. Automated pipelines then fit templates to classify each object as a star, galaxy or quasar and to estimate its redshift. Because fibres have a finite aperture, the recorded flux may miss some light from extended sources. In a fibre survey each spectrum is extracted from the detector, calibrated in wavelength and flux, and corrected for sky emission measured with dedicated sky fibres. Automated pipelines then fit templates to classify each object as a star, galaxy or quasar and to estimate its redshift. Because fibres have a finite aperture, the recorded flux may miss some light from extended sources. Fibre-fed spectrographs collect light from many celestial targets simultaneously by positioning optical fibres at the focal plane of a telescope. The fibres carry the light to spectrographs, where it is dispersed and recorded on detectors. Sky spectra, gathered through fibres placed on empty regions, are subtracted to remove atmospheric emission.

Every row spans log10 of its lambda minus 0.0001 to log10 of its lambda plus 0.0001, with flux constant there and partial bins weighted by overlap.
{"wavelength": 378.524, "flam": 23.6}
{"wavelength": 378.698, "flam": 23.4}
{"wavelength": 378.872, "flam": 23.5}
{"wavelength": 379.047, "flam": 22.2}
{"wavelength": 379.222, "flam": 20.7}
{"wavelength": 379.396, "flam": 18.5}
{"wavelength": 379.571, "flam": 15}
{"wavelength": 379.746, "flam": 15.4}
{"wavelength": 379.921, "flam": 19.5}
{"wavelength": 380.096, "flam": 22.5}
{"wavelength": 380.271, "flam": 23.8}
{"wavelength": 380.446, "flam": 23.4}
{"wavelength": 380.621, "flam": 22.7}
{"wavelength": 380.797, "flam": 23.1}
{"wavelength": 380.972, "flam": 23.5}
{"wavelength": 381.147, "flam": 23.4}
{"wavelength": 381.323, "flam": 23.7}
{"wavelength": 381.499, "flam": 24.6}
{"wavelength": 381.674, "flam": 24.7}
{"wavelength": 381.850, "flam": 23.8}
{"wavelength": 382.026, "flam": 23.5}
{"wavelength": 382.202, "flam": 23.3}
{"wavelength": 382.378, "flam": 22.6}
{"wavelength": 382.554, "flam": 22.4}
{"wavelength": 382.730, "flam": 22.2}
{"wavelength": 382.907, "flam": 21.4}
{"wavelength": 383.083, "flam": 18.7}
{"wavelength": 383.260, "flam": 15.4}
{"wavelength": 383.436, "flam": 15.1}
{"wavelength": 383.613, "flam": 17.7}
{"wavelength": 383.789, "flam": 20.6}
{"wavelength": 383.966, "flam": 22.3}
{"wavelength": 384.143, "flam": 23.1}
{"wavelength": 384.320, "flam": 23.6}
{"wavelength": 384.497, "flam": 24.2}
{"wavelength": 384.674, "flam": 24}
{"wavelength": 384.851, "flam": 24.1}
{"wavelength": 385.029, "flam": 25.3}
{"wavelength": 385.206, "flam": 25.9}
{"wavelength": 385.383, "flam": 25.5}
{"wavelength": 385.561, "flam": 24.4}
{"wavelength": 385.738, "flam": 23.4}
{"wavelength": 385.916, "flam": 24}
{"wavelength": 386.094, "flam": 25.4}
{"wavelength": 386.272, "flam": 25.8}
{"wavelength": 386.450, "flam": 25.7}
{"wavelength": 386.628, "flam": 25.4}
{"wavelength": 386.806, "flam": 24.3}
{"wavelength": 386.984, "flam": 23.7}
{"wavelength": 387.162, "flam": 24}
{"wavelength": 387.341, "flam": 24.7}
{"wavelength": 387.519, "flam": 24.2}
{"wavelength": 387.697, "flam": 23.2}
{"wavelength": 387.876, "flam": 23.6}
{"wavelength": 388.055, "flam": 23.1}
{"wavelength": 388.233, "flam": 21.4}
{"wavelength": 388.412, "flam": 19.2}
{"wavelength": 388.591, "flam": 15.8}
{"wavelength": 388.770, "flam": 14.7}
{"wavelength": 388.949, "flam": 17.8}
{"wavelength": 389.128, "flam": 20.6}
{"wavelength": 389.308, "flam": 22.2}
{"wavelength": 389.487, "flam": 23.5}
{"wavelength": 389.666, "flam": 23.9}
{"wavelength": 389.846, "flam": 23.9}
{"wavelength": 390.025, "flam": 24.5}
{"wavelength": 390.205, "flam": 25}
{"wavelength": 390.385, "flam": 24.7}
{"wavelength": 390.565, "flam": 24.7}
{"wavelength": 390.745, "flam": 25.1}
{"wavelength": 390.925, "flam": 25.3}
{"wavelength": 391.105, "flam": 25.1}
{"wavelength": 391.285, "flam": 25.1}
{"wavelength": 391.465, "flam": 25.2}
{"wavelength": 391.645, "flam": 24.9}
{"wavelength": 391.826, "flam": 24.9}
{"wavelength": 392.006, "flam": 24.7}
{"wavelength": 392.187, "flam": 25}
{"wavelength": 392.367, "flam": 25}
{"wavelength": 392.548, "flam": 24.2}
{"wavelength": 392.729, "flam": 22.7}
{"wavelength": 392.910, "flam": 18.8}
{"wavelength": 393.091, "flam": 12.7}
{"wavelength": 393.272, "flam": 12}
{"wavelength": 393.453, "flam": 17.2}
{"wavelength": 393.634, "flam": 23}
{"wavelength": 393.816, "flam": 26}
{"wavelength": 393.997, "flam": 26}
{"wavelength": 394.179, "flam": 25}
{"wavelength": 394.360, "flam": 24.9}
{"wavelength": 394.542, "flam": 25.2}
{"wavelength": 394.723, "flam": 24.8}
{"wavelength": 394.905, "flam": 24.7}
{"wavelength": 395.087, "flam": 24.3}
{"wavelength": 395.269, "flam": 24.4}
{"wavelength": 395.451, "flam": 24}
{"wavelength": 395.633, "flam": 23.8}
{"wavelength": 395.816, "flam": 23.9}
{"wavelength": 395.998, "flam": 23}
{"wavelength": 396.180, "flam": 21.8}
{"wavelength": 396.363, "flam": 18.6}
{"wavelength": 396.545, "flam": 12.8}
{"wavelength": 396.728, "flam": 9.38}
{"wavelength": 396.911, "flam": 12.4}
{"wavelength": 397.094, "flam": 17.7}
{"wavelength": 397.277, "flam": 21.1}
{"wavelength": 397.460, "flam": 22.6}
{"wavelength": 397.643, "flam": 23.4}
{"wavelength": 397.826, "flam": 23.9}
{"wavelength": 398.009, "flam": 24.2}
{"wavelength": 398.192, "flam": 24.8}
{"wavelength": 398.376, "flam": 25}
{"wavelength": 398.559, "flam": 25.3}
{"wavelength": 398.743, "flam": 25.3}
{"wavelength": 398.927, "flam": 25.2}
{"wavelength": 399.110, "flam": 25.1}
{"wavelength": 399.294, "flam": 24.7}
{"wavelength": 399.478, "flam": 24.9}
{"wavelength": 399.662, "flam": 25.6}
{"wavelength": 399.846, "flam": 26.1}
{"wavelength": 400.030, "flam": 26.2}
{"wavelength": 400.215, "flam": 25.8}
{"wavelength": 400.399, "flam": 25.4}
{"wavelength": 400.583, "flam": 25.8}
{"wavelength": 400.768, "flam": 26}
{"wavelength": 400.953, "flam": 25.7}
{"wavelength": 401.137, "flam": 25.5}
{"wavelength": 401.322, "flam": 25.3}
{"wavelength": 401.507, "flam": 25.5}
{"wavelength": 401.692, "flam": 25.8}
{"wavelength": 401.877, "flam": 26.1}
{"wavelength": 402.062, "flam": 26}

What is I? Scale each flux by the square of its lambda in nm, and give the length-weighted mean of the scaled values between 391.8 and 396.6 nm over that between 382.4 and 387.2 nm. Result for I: 1.03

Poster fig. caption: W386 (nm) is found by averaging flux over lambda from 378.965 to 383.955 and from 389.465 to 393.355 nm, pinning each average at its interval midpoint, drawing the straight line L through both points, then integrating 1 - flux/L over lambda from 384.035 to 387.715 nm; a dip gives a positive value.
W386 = -0.40 nm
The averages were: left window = 21.2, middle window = 24.5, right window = 23.2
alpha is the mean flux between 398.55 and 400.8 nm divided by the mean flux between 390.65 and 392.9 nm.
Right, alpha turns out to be 1.04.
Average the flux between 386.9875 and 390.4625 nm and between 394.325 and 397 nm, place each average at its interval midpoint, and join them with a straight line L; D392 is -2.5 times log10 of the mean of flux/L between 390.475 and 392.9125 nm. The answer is -0.13 mag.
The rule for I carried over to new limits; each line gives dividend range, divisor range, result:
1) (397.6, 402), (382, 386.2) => 1.22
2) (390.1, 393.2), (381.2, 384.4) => 1.15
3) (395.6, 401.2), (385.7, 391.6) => 1.04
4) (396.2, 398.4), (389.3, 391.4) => 0.83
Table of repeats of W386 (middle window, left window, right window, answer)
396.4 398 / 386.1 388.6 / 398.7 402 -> 0.435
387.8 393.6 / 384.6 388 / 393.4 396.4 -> 0.492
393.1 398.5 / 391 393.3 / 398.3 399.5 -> 0.528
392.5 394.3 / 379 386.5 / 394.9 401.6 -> 0.171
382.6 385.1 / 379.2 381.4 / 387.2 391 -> 0.051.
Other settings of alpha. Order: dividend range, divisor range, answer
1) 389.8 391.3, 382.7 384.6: 1.22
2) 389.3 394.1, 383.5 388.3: 0.97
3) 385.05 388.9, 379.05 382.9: 1.05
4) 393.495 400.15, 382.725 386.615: 1.01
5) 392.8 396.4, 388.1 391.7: 0.98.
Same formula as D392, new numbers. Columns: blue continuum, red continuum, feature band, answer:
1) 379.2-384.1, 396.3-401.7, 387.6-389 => 0.105 mag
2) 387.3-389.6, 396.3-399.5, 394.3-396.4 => -0.116 mag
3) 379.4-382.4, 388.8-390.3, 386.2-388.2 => -0.091 mag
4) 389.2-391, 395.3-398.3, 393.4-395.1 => -0.109 mag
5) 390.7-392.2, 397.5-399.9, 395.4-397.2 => 0.315 mag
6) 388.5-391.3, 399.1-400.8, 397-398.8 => 0.076 mag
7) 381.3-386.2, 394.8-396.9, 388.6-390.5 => -0.008 mag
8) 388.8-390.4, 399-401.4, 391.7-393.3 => 0.086 mag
